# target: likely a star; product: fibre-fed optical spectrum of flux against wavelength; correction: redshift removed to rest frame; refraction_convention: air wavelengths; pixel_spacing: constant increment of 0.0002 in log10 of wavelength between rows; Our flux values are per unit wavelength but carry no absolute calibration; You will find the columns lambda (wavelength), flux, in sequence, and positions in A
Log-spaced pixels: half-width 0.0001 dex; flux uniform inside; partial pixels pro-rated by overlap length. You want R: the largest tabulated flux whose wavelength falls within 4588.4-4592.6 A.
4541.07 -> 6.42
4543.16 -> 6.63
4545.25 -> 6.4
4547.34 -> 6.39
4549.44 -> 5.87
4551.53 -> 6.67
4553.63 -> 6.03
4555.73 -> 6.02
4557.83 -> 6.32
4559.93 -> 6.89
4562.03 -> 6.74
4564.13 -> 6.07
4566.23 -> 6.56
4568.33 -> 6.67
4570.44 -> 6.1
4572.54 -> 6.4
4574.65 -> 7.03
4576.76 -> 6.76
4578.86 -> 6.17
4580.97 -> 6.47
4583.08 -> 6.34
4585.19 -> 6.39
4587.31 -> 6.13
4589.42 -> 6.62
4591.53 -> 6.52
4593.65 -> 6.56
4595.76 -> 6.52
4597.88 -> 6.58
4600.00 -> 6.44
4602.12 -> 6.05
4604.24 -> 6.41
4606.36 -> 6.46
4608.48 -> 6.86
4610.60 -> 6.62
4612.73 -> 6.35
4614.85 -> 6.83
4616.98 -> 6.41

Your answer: 6.62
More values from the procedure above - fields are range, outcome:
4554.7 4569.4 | 6.89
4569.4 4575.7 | 7.03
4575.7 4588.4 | 6.76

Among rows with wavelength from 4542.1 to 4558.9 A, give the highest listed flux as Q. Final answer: 6.67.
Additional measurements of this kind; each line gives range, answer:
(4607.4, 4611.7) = 6.86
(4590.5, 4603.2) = 6.58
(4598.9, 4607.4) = 6.46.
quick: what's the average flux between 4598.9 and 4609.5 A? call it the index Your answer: 6.44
